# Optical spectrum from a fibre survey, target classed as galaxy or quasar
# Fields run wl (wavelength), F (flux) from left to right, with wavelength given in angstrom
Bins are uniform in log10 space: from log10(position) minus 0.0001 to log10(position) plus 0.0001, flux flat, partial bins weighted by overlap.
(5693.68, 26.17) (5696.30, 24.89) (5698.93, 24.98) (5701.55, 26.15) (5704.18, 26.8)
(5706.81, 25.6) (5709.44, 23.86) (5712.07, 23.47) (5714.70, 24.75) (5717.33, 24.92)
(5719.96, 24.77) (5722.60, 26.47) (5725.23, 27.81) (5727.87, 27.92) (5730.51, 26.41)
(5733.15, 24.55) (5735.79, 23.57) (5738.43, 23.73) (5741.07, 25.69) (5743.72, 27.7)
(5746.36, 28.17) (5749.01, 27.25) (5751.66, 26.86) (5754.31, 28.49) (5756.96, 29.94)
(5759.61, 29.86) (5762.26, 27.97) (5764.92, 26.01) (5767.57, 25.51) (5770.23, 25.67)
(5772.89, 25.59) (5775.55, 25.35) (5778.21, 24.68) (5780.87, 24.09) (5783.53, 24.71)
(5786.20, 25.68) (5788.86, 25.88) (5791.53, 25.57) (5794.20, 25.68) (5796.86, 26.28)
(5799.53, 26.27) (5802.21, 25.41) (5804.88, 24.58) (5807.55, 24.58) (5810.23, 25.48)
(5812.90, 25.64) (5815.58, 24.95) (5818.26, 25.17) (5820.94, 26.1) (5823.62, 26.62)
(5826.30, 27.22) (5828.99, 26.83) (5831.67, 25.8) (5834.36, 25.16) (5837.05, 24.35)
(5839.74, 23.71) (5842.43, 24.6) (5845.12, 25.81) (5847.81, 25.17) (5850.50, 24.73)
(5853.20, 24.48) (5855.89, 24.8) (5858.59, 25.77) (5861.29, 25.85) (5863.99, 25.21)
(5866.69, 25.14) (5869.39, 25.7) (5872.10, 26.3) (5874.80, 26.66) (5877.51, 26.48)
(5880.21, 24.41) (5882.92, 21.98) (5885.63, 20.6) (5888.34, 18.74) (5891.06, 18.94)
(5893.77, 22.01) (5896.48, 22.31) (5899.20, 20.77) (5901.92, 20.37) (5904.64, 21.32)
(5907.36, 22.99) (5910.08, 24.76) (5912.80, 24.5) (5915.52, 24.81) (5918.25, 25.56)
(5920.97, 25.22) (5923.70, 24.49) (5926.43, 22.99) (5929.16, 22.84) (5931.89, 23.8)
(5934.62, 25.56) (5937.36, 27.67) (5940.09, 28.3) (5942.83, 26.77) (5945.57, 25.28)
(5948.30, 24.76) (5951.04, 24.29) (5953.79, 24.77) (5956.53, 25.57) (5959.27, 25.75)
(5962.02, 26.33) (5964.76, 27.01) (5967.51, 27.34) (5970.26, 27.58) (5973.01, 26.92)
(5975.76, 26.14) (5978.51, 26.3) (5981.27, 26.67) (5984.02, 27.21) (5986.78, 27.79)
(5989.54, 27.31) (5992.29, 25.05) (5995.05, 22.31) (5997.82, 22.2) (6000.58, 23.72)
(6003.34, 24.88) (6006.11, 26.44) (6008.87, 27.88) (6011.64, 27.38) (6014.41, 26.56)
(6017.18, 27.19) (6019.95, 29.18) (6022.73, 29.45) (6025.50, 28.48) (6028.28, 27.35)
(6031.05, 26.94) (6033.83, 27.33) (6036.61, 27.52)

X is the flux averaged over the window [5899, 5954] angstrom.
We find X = 24.4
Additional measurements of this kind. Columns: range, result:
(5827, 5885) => 25.2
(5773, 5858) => 25.3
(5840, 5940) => 24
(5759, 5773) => 26.7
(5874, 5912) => 22.3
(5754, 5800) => 26.2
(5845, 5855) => 25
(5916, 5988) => 25.9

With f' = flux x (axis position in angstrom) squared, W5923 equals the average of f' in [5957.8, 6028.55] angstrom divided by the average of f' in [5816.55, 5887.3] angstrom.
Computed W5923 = 1.1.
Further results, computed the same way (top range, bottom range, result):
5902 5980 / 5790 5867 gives 1.03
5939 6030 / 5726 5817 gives 1.09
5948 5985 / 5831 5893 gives 1.12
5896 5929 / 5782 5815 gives 0.95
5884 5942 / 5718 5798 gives 0.94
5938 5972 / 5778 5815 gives 1.09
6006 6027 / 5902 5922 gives 1.21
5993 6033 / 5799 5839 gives 1.10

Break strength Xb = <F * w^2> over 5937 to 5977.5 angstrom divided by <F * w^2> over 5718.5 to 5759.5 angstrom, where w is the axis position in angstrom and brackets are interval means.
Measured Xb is 1.06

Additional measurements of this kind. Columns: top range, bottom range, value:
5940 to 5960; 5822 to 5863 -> 1.04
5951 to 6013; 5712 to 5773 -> 1.07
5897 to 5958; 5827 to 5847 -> 1.00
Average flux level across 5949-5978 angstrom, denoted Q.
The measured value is 26.1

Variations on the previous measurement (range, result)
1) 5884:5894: 19.9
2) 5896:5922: 23.3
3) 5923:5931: 23.4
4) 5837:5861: 24.9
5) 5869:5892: 23.3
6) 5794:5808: 25.5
